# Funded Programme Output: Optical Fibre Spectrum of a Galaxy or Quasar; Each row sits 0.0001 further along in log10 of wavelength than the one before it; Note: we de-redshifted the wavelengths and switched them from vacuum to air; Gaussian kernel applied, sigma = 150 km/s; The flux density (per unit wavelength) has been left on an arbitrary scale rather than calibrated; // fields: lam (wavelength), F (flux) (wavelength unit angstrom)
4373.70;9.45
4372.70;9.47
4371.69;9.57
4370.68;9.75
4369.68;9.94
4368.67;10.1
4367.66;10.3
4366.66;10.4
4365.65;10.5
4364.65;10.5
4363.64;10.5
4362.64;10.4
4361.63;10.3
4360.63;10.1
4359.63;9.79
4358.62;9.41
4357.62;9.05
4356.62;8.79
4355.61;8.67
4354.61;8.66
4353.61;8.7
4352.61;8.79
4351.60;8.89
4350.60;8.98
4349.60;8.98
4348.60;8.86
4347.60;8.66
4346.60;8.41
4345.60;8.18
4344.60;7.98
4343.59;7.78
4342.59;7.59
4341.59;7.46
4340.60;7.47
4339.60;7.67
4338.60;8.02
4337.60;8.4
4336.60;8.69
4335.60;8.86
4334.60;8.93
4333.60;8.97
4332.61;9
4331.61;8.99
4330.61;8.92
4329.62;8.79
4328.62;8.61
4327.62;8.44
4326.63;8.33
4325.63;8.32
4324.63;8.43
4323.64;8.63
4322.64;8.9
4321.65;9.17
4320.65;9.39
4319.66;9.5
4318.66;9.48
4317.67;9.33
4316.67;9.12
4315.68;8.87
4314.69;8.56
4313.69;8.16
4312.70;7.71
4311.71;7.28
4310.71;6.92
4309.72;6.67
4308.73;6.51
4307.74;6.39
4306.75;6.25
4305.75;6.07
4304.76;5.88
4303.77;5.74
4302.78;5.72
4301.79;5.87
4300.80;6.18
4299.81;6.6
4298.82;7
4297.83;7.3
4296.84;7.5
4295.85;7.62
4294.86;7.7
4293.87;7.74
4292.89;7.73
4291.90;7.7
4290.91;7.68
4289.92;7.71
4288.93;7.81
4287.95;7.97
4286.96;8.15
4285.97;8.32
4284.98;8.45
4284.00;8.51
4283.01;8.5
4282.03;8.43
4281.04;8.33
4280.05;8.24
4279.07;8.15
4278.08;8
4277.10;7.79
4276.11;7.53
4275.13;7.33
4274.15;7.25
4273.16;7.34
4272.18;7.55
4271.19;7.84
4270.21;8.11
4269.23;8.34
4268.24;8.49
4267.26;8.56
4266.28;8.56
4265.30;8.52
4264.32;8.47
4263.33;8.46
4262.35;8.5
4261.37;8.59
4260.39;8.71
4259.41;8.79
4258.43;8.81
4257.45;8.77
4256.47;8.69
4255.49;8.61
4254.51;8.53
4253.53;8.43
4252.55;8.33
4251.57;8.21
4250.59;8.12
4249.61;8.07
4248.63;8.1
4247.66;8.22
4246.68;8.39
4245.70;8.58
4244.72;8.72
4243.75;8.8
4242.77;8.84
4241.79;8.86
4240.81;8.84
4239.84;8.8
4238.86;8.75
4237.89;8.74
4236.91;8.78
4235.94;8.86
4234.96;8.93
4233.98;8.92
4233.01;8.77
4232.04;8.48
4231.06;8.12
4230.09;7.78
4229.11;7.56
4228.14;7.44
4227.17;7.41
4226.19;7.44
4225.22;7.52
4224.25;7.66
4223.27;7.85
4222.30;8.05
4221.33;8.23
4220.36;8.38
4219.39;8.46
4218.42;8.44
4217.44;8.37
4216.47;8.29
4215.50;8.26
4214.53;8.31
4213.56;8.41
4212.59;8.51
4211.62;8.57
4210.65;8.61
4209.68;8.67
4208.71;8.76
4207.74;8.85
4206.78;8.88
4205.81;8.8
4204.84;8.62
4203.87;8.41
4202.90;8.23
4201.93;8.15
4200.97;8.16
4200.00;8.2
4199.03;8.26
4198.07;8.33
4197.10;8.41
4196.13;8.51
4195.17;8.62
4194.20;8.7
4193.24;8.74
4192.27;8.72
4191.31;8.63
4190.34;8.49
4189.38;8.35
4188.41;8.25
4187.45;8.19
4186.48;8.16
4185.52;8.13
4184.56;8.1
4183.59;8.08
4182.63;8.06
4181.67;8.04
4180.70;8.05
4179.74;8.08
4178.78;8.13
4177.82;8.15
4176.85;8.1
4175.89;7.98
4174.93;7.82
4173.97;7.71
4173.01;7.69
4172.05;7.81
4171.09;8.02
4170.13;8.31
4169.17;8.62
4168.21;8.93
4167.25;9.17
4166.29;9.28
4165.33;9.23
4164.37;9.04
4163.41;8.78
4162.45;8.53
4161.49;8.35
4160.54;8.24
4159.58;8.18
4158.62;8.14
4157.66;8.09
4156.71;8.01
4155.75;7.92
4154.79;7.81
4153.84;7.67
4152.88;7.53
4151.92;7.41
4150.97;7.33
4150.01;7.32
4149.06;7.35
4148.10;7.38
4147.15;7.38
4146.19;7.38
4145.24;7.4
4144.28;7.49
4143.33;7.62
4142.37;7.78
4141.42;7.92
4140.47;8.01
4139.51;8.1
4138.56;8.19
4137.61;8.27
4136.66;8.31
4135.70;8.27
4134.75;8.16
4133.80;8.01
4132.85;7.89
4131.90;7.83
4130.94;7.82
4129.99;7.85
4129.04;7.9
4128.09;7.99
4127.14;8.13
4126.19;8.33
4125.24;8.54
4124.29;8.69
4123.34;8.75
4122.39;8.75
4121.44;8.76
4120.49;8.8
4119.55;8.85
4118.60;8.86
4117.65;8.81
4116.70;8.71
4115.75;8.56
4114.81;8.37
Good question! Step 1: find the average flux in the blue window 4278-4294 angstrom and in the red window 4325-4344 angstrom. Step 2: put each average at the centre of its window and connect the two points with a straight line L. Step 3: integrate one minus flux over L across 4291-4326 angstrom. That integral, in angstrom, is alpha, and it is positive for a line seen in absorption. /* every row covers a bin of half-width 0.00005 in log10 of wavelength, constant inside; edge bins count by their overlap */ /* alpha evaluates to 2.7 angstrom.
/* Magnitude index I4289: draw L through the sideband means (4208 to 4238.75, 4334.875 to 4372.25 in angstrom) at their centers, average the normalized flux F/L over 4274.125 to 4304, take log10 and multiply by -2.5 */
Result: 0.14 mag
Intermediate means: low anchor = 8.29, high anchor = 9.06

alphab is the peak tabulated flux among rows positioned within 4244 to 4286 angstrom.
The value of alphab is 8.81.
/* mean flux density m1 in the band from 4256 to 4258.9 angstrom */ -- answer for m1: 8.76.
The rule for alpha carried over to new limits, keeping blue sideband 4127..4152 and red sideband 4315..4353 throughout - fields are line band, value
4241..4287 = 0.02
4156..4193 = -1.68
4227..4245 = -0.66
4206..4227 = -0.46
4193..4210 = -0.95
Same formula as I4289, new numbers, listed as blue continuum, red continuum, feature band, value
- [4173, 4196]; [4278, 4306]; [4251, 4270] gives -0.11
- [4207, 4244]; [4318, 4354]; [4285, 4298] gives 0.09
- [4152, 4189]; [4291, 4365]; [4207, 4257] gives -0.02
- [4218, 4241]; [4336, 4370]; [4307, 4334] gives 0.05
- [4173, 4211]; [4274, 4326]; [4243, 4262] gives -0.07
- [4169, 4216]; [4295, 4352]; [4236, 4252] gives -0.05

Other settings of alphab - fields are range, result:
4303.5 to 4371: 10.5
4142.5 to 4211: 9.28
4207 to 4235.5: 8.93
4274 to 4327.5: 9.5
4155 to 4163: 8.53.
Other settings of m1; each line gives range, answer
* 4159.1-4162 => 8.27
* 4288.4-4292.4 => 7.73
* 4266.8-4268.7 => 8.54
